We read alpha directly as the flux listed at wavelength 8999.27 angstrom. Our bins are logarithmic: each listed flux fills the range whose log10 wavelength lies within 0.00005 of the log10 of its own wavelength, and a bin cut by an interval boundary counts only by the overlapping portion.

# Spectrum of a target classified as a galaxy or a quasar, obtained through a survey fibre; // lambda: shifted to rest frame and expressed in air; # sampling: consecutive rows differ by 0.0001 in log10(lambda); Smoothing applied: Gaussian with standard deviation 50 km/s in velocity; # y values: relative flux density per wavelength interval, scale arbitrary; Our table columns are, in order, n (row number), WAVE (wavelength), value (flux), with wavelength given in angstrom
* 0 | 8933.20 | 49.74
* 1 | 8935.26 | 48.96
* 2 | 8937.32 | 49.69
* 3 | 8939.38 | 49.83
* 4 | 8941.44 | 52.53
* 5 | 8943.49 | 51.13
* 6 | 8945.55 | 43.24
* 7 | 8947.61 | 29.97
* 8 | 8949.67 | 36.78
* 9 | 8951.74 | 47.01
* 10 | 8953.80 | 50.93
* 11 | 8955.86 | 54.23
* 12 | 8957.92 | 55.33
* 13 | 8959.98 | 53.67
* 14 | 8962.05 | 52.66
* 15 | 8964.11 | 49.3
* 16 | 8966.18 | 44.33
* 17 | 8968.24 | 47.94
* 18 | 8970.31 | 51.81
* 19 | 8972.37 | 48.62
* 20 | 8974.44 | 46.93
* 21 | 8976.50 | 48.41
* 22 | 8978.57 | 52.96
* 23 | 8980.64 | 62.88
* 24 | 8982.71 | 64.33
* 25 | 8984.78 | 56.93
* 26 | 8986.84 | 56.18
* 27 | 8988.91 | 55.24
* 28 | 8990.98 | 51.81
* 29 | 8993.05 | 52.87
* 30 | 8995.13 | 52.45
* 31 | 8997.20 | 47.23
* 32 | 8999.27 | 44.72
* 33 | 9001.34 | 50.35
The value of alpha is 44.72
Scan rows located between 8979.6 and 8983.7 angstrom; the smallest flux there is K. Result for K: 62.88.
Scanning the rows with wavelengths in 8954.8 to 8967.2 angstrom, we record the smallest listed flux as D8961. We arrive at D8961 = 44.33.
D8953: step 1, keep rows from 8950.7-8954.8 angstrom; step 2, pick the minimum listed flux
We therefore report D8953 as 47.01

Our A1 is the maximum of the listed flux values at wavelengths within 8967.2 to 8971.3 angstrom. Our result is 51.81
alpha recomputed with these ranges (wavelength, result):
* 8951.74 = 47.01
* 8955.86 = 54.23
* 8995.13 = 52.45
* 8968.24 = 47.94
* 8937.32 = 49.69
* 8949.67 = 36.78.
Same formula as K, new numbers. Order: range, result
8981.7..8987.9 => 56.18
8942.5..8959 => 29.97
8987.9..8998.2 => 47.23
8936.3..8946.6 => 43.24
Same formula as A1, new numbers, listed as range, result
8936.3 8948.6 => 52.53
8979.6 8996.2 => 64.33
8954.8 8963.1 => 55.33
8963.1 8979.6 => 52.96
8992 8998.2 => 52.87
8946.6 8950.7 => 36.78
